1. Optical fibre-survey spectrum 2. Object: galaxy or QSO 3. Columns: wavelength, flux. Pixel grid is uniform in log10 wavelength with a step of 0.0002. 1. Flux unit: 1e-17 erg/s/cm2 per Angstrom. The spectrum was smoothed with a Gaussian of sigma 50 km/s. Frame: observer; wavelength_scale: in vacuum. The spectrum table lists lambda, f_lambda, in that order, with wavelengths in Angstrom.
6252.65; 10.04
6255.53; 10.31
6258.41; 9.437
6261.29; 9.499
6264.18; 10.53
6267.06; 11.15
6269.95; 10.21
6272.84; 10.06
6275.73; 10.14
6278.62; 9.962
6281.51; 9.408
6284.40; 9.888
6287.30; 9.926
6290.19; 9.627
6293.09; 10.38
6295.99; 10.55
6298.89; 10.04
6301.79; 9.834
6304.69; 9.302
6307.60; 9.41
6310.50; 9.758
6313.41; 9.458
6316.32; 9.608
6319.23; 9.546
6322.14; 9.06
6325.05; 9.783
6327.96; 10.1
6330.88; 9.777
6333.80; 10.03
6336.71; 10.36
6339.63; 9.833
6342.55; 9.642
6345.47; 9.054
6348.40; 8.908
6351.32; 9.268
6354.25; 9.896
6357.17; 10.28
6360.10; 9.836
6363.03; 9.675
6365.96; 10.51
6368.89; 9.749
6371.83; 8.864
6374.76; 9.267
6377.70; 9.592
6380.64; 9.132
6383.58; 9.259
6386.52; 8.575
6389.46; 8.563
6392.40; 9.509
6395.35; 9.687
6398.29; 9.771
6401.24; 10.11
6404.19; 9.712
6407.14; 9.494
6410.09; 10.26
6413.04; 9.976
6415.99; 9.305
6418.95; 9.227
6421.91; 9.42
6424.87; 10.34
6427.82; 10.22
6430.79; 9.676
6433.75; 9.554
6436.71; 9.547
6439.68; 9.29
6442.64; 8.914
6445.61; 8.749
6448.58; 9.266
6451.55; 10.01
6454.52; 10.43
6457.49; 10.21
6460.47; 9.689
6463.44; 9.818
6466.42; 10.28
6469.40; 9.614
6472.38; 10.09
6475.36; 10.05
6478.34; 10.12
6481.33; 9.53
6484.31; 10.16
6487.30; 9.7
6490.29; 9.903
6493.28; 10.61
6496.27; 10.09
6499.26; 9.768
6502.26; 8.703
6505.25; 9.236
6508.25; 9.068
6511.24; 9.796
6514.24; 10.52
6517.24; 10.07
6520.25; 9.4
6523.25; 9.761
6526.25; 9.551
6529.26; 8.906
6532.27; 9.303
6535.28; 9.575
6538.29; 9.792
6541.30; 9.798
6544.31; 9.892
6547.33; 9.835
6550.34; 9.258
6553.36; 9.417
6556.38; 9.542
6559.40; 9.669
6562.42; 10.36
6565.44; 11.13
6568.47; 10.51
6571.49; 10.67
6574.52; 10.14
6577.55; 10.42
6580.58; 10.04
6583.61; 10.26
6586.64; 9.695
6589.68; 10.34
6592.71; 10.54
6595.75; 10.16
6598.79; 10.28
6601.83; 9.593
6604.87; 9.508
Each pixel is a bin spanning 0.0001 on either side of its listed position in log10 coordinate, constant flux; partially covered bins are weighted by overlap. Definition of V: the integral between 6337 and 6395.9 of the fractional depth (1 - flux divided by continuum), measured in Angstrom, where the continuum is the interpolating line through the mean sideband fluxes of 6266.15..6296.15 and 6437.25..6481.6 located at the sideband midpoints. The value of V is 2.66 Angstrom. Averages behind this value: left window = 10.1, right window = 9.74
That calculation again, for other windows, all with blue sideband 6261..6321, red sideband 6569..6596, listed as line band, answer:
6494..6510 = 1.1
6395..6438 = 1.3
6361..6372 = 0.2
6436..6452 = 1.4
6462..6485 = 0.4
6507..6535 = 1.6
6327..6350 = 0.6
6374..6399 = 2.0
